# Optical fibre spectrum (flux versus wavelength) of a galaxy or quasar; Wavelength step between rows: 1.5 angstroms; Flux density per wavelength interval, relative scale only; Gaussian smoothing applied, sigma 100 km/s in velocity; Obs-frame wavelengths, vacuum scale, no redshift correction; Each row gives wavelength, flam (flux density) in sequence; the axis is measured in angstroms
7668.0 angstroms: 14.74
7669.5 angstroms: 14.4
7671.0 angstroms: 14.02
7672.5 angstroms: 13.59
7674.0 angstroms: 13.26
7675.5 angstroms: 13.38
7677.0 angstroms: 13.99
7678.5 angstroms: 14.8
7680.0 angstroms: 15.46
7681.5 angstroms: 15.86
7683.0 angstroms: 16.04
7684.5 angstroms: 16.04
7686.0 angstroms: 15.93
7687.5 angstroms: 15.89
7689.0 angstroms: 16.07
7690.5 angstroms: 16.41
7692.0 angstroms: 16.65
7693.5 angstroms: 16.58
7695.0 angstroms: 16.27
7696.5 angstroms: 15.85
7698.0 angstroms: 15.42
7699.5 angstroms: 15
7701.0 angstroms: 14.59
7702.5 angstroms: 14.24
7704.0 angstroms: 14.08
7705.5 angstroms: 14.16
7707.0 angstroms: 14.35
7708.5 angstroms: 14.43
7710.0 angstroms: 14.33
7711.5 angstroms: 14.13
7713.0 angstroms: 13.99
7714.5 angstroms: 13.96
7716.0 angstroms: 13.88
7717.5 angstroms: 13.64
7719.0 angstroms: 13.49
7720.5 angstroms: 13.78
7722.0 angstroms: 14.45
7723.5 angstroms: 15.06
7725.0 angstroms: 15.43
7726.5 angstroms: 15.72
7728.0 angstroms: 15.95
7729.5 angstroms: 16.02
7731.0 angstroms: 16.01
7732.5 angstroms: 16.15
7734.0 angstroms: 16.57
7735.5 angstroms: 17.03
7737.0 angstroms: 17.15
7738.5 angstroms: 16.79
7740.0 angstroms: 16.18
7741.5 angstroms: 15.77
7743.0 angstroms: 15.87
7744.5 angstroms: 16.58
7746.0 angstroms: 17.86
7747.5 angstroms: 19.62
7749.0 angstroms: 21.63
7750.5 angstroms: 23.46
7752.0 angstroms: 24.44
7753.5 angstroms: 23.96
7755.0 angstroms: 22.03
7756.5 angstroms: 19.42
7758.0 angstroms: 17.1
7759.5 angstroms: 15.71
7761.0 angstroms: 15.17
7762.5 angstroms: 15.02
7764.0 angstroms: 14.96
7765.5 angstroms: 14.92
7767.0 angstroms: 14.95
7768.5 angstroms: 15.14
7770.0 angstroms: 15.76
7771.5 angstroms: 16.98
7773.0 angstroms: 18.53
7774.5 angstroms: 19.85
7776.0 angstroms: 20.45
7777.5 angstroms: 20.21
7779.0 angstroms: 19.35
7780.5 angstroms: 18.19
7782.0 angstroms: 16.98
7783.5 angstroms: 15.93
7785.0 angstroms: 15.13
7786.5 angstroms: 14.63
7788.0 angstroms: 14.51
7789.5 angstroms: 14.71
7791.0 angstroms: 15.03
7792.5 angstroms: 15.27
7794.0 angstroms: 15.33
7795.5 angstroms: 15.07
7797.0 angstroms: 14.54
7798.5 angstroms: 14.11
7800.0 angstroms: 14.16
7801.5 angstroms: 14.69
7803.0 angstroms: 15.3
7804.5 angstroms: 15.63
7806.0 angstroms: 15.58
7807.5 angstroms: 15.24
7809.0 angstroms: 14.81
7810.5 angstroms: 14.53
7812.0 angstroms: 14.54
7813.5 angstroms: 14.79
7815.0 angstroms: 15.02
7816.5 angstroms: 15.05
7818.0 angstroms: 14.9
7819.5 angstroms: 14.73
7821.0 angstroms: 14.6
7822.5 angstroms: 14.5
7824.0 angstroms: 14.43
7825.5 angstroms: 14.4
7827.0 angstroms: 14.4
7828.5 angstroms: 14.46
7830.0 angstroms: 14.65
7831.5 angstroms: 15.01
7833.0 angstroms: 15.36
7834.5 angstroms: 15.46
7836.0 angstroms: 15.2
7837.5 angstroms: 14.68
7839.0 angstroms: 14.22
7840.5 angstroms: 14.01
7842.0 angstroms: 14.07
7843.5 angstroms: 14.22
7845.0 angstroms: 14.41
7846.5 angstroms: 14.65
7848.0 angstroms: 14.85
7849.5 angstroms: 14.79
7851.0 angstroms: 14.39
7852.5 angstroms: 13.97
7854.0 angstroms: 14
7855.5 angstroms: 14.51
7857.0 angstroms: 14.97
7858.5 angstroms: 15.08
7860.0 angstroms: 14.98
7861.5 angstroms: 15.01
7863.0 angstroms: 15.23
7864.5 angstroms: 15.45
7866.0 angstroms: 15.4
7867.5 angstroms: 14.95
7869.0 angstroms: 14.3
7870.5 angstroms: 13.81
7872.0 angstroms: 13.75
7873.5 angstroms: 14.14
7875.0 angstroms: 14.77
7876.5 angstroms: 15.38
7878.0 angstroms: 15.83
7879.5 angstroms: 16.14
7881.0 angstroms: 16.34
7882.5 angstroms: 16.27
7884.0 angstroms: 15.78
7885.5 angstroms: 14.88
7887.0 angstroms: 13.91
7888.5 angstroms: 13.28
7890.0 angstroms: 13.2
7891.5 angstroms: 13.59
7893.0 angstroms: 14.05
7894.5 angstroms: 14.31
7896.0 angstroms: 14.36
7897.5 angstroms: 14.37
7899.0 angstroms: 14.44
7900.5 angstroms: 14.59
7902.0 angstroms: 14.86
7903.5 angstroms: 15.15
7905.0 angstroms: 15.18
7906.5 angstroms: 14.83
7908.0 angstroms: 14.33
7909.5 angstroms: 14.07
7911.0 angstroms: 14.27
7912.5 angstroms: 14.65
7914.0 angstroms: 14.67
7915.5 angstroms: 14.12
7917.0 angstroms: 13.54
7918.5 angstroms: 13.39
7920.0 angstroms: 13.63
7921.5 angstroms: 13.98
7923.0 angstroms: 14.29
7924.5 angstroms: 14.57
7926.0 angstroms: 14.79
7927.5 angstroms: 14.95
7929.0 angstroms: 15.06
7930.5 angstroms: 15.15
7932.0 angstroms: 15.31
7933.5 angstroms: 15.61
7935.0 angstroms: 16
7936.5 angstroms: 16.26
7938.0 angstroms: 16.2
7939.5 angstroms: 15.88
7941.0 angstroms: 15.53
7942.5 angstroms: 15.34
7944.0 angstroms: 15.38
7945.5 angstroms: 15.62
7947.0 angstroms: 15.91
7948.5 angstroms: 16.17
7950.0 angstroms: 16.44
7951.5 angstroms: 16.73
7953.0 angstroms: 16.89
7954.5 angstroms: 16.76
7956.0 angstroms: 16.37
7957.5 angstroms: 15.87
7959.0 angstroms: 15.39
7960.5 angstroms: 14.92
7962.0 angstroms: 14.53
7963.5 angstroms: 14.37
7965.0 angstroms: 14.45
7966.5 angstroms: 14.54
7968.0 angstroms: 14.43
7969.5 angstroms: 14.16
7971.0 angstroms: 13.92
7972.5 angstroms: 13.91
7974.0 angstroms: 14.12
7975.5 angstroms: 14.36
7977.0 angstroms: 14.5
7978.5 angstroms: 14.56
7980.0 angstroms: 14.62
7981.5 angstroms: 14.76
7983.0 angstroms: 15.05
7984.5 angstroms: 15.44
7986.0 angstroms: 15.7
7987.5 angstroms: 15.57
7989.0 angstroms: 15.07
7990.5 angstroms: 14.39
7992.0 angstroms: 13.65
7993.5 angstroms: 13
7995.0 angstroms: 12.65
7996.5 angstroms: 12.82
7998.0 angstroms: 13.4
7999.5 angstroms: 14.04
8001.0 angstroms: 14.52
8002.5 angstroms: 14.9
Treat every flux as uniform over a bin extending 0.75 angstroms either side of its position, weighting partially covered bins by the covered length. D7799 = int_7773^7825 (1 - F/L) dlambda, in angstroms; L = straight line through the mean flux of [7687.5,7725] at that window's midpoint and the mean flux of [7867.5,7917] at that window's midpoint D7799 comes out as -3.4 angstroms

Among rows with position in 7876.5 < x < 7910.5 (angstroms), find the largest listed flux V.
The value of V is 16.34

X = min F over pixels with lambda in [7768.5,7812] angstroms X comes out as 14.11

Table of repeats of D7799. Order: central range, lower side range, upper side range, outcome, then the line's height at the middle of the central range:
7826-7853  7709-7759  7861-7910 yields 1.4 angstroms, 15.4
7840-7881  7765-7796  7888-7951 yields 2.1 angstroms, 15.5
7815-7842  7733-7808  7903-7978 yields 2.7 angstroms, 16.3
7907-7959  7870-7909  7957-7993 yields -2.0 angstroms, 14.7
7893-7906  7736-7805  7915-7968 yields 0.9 angstroms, 15.7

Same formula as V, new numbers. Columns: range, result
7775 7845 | 20.45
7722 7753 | 24.44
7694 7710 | 16.27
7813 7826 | 15.05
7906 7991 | 16.89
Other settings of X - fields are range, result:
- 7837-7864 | 13.97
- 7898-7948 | 13.39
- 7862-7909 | 13.2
